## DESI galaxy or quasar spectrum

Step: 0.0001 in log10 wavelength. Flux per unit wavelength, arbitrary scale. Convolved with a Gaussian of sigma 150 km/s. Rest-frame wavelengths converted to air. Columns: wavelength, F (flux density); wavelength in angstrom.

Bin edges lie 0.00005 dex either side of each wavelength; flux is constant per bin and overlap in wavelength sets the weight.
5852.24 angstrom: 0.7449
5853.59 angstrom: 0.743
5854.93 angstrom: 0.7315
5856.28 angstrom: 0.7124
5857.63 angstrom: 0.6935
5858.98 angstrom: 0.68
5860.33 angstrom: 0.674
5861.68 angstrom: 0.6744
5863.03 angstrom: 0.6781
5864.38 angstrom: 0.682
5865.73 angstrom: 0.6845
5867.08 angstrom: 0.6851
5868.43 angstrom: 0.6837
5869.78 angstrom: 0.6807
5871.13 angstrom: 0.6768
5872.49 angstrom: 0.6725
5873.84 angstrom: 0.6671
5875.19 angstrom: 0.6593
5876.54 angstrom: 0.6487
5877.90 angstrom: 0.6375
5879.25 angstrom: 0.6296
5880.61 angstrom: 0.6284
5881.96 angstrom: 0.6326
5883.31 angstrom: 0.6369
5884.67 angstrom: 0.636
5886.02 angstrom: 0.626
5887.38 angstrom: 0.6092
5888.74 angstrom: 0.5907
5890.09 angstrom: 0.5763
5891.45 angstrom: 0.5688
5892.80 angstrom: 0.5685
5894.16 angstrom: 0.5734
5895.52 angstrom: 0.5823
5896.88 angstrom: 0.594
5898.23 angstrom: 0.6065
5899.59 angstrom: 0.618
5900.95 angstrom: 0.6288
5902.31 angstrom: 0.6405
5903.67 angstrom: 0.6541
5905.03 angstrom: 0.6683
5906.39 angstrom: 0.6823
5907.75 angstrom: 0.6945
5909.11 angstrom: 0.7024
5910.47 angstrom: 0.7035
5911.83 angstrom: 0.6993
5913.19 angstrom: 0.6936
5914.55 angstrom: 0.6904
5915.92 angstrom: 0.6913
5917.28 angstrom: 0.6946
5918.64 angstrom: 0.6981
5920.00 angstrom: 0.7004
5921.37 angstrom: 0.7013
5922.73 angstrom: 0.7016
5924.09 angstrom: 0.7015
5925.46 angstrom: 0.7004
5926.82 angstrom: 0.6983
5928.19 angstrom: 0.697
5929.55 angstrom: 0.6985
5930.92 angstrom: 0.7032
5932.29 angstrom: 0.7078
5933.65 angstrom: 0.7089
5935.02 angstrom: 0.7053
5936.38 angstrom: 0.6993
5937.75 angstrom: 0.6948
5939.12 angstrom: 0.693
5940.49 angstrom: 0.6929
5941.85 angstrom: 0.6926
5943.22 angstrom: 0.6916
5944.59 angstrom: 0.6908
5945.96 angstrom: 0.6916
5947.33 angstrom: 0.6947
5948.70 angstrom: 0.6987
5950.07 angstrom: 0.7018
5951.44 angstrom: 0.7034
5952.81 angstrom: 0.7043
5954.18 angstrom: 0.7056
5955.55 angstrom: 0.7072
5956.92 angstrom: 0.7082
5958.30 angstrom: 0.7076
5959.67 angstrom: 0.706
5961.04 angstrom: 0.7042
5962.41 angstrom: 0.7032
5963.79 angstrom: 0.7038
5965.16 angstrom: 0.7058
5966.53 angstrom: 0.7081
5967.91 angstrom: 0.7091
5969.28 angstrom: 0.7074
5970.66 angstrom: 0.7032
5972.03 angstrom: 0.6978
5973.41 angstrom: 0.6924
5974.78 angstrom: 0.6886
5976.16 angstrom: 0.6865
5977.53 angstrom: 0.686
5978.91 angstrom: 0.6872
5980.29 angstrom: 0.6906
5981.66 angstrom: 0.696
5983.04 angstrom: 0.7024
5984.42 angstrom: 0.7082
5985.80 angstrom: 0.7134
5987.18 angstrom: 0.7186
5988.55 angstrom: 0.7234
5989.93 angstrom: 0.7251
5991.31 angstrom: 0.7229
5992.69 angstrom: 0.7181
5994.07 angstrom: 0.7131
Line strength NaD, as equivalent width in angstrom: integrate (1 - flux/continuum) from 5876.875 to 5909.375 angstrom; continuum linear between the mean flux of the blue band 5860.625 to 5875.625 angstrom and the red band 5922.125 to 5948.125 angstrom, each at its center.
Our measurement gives 2.9 angstrom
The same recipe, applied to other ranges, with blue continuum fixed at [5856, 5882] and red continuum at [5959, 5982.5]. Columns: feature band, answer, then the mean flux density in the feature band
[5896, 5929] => 0.2 angstrom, 0.677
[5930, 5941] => -0.2 angstrom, 0.7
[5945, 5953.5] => -0.1 angstrom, 0.699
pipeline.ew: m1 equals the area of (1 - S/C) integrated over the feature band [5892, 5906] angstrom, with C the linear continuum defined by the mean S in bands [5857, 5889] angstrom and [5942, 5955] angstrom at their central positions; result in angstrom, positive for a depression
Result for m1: 1.2 angstrom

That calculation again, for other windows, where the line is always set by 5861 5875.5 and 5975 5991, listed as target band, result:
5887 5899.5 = 1.8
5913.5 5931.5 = -0.2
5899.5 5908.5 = 0.4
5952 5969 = -0.2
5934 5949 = 0.0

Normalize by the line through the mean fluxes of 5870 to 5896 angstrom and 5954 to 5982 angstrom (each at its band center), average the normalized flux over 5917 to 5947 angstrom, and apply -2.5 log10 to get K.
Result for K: -0.049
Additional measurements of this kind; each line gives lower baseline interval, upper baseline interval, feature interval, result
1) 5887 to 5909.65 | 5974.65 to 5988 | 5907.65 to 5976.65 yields -0.06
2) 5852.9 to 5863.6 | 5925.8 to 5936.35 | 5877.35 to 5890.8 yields 0.13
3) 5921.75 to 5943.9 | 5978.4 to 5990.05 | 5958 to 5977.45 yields 0.00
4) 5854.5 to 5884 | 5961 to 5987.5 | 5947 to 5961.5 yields -0.01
